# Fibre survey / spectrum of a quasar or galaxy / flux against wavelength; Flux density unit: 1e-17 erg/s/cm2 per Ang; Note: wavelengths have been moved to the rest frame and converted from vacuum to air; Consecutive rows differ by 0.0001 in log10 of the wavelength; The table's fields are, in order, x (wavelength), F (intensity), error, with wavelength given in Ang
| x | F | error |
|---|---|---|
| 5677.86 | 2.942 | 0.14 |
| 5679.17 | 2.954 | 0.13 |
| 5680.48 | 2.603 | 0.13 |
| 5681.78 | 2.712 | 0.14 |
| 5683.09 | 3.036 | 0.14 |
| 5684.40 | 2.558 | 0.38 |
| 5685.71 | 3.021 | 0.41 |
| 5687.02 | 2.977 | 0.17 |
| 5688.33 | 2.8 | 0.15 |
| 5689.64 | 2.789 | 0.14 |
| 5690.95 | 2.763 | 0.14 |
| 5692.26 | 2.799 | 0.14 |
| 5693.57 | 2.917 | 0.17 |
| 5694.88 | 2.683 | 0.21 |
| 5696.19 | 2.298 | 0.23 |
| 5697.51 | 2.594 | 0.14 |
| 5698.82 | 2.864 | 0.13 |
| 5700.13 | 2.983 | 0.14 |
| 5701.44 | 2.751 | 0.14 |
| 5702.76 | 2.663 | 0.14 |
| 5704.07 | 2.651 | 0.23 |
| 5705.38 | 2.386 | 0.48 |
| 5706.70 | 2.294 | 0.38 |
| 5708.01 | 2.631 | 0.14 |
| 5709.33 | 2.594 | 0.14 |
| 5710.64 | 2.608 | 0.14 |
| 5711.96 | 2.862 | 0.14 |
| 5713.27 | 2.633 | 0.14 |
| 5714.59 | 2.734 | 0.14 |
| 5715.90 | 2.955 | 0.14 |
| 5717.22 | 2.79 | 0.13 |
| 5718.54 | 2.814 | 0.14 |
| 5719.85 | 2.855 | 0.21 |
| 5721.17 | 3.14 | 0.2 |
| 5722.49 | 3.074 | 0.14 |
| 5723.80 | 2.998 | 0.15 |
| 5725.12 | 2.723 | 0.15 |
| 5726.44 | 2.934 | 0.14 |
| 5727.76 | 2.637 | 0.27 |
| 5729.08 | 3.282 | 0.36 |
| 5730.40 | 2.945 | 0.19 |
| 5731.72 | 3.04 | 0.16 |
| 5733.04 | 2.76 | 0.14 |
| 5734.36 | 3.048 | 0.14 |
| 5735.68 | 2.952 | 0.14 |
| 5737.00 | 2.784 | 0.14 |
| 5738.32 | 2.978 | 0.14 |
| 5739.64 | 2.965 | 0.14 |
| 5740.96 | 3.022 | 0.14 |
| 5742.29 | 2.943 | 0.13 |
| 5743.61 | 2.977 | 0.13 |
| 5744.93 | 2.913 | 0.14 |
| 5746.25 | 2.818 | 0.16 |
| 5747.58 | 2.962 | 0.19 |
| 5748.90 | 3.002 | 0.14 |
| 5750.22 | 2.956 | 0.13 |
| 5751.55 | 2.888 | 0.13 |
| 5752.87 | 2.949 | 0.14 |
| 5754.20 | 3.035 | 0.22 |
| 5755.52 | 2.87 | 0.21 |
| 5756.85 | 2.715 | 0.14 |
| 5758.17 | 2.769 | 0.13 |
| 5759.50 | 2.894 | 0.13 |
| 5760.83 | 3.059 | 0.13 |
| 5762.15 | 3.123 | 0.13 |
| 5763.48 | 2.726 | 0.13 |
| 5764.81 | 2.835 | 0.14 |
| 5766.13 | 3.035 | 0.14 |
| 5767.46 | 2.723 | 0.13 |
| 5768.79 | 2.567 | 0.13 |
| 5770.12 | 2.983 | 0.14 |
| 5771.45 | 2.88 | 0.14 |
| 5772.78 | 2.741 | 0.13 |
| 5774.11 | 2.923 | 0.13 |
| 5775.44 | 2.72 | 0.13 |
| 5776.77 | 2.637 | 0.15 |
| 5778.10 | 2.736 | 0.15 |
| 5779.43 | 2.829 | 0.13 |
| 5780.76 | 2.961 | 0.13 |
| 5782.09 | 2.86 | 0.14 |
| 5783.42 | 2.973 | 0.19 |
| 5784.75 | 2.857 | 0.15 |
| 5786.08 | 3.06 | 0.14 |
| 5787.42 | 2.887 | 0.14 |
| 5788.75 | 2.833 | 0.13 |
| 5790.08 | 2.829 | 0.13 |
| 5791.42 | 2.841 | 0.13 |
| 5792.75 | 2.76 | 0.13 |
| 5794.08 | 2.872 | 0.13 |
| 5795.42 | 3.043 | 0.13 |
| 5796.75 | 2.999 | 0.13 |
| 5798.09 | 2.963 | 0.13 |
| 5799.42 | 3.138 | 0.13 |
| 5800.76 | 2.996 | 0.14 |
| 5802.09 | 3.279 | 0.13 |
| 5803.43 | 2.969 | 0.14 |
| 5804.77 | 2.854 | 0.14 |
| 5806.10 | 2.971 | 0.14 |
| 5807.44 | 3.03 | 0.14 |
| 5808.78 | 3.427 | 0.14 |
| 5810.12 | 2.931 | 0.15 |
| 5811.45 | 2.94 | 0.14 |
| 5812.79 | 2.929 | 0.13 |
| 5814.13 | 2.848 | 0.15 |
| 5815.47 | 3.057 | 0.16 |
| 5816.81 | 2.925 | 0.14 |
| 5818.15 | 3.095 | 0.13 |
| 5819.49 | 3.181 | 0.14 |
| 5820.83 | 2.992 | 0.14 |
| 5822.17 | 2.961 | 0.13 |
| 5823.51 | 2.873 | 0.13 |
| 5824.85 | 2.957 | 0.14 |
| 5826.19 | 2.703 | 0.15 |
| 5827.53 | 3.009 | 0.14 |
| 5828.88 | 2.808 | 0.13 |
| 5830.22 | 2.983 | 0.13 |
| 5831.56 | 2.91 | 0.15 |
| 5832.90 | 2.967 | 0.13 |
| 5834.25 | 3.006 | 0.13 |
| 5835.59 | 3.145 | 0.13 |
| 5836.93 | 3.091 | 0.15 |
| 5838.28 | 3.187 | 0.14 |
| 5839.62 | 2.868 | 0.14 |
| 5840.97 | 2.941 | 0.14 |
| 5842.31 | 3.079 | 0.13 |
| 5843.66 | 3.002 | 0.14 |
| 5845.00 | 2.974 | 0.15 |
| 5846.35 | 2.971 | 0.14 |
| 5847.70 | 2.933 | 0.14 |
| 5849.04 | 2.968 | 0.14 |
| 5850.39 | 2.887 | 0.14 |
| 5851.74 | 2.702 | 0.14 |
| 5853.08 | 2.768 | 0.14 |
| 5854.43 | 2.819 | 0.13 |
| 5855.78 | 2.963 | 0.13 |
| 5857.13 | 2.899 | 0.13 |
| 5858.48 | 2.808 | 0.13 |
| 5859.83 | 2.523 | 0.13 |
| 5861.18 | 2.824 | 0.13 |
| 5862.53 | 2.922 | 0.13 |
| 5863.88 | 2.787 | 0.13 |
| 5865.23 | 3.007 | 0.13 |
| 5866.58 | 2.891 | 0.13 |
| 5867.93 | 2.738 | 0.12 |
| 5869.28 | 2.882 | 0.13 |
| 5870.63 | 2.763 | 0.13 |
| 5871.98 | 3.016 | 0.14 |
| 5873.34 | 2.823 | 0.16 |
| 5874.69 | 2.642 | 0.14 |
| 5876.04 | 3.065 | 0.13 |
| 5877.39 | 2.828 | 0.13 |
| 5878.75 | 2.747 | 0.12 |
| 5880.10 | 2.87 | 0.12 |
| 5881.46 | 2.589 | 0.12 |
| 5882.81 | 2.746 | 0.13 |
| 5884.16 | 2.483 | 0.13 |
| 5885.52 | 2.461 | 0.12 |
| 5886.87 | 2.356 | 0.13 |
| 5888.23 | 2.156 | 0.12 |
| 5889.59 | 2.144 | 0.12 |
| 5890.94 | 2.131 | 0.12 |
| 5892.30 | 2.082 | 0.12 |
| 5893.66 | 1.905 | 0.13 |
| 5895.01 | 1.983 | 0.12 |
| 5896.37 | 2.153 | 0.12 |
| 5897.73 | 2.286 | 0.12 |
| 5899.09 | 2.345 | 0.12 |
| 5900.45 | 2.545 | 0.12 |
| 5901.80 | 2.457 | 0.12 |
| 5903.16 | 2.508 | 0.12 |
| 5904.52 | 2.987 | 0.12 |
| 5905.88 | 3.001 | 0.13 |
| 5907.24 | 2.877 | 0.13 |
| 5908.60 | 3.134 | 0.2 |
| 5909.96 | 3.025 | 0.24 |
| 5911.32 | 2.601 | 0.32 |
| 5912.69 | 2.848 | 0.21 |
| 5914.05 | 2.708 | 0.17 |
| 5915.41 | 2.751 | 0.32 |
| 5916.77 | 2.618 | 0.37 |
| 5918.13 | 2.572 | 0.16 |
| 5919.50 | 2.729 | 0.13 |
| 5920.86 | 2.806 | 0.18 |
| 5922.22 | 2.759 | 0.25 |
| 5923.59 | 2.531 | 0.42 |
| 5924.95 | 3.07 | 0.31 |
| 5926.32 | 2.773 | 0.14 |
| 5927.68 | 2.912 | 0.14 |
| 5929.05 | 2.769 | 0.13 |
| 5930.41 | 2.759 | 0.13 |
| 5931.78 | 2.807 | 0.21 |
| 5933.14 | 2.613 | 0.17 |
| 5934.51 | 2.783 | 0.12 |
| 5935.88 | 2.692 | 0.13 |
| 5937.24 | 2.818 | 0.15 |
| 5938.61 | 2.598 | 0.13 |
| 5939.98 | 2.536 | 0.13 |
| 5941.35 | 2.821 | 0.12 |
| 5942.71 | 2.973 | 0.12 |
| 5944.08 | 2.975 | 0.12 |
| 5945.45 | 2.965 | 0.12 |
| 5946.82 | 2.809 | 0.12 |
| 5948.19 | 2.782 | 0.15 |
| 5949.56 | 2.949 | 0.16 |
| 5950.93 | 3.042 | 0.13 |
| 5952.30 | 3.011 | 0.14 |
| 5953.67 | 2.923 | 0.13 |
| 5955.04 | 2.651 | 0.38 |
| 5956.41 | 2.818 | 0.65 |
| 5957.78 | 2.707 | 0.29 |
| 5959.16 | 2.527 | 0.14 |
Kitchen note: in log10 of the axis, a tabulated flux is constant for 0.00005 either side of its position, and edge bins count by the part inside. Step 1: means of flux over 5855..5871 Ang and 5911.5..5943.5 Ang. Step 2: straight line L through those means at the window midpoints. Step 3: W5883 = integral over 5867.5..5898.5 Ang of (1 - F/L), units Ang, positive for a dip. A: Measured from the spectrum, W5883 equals 3.3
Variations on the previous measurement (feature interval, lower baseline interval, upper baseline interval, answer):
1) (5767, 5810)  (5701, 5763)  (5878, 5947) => -1.89 Ang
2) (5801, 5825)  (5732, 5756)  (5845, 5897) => -1.91 Ang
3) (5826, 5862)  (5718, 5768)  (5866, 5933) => -2.28 Ang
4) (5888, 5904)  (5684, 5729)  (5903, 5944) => 3.16 Ang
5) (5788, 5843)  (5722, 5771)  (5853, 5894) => -3.94 Ang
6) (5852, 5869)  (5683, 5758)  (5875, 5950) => -0.77 Ang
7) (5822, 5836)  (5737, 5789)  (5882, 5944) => -0.84 Ang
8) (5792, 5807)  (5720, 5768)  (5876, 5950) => -0.78 Ang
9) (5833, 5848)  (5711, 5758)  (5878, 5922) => -1.88 Ang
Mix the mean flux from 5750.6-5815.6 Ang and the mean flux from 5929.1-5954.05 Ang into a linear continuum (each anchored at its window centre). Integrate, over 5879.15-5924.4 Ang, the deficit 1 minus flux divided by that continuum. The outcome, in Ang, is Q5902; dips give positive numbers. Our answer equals 4.6 Ang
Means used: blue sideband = 2.91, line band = 2.55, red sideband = 2.82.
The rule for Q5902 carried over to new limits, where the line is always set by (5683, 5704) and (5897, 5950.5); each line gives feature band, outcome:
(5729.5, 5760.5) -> -1.8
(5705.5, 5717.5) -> 0.5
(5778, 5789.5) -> -0.5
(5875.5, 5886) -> 0.1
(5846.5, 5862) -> -0.4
